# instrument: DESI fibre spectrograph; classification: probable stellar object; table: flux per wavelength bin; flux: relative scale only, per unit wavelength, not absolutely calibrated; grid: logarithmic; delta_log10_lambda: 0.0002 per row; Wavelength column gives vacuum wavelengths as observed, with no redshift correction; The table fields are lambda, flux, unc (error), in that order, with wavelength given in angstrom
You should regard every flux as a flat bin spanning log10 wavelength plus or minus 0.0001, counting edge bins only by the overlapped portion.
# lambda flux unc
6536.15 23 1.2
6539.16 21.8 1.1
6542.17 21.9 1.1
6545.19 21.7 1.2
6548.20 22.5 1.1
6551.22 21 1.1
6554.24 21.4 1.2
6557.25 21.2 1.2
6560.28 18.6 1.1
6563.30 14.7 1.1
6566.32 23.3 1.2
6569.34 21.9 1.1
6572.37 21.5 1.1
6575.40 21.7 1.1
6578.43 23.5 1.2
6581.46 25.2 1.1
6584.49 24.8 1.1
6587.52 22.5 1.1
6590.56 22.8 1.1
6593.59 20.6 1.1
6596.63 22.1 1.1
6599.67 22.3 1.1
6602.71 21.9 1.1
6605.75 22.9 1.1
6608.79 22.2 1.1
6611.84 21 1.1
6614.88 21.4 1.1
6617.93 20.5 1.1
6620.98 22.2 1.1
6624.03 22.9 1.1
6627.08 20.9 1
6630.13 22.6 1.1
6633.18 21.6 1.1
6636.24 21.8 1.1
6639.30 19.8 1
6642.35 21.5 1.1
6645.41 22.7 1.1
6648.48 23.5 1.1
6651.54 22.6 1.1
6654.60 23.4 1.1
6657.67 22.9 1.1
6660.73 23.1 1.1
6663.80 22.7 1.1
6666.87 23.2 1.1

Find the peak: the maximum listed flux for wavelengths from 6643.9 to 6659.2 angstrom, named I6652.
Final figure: 23.5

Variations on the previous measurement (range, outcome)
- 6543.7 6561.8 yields 22.5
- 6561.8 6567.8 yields 23.3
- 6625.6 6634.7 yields 22.6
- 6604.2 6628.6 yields 22.9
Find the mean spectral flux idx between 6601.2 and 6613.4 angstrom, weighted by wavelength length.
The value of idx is 22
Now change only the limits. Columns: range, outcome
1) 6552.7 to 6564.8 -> 19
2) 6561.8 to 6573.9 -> 20.4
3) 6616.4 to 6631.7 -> 21.8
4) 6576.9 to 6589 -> 24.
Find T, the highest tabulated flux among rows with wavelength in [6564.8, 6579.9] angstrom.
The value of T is 23.5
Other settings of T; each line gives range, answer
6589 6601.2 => 22.8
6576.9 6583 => 25.2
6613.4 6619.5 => 21.4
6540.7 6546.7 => 21.9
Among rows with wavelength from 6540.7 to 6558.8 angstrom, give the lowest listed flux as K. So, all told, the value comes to 21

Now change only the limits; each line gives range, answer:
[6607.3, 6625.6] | 20.5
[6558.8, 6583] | 14.7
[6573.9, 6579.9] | 21.7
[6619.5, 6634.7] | 20.9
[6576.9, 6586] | 23.5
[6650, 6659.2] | 22.6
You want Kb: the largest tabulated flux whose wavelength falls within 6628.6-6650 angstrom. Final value 23.5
